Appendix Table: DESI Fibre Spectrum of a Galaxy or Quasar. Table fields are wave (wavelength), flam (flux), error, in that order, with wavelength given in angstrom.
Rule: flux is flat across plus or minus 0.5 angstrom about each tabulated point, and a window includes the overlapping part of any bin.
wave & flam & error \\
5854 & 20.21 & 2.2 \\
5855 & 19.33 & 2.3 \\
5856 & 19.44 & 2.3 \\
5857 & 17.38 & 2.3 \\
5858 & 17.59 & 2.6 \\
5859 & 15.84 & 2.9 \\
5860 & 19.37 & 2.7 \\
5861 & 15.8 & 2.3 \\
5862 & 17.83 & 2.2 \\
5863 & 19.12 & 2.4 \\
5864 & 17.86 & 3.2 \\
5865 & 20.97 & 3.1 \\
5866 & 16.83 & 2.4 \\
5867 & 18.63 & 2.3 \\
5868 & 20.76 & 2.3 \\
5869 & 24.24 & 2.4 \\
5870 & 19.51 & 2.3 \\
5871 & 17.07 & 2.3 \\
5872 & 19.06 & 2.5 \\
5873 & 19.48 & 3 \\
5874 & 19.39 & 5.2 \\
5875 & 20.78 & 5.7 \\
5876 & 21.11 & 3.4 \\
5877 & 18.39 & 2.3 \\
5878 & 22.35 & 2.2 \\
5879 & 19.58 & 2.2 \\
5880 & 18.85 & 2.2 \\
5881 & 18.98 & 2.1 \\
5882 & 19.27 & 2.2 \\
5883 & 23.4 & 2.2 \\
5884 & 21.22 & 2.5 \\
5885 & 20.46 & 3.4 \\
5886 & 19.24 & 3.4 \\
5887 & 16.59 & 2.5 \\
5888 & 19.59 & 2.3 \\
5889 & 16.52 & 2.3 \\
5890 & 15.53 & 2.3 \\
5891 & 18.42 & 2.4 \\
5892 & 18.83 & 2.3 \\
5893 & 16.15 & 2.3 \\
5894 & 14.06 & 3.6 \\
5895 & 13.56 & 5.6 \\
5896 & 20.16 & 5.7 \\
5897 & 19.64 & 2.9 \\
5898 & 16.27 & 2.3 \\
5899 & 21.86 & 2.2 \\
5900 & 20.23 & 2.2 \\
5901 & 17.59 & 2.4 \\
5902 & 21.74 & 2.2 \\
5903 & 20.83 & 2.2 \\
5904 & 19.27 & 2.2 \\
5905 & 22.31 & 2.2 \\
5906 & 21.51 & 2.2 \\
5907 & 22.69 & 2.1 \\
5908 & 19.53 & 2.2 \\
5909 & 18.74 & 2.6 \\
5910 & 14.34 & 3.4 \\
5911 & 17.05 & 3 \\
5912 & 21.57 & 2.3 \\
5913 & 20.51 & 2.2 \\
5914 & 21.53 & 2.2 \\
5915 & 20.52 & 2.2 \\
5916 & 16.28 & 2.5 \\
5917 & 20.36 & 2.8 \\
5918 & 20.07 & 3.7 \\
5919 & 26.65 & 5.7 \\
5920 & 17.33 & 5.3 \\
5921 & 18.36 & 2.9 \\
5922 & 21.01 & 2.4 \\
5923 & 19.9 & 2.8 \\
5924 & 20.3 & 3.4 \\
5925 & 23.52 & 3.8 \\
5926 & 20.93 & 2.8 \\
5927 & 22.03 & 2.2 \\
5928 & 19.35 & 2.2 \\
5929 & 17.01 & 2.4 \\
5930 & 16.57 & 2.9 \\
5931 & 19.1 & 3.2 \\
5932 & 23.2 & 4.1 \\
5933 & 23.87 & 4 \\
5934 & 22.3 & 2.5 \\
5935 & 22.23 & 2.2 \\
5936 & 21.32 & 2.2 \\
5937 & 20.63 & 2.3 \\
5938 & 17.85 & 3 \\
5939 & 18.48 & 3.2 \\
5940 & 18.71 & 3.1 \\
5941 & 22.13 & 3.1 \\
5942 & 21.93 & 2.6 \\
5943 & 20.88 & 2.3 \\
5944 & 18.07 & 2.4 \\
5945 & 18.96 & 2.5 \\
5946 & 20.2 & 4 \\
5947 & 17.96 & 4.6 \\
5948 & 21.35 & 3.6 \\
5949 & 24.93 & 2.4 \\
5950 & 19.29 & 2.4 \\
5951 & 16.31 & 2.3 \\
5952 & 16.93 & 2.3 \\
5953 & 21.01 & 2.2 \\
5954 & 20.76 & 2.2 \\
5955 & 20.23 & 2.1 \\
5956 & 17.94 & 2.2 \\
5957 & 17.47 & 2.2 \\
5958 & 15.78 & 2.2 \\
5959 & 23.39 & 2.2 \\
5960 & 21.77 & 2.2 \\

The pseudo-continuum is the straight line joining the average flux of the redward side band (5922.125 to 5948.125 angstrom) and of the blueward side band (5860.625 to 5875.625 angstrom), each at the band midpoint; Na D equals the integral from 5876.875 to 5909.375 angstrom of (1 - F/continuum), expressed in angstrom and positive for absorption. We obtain 0.7 angstrom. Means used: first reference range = 19.2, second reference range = 20.3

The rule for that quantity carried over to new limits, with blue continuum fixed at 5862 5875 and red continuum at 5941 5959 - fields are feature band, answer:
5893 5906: 0.35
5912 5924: -0.47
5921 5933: -0.49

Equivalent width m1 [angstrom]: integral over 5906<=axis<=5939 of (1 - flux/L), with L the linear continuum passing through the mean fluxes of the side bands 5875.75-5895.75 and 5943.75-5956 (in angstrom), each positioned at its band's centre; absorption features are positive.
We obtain -1.74 angstrom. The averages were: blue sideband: 18.6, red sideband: 19.6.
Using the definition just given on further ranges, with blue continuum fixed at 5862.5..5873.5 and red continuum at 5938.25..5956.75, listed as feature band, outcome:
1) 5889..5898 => 1.2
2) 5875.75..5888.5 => -0.3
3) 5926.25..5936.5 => -0.5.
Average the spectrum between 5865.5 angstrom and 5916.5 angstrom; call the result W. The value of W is 19.3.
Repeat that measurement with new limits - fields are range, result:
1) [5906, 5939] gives 20.2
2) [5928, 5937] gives 20.6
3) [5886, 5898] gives 17.2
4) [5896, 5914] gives 19.8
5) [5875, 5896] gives 18.7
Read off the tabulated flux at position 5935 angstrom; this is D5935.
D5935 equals 22.23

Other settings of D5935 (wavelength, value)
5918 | 20.07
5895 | 13.56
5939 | 18.48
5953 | 21.01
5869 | 24.24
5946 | 20.2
